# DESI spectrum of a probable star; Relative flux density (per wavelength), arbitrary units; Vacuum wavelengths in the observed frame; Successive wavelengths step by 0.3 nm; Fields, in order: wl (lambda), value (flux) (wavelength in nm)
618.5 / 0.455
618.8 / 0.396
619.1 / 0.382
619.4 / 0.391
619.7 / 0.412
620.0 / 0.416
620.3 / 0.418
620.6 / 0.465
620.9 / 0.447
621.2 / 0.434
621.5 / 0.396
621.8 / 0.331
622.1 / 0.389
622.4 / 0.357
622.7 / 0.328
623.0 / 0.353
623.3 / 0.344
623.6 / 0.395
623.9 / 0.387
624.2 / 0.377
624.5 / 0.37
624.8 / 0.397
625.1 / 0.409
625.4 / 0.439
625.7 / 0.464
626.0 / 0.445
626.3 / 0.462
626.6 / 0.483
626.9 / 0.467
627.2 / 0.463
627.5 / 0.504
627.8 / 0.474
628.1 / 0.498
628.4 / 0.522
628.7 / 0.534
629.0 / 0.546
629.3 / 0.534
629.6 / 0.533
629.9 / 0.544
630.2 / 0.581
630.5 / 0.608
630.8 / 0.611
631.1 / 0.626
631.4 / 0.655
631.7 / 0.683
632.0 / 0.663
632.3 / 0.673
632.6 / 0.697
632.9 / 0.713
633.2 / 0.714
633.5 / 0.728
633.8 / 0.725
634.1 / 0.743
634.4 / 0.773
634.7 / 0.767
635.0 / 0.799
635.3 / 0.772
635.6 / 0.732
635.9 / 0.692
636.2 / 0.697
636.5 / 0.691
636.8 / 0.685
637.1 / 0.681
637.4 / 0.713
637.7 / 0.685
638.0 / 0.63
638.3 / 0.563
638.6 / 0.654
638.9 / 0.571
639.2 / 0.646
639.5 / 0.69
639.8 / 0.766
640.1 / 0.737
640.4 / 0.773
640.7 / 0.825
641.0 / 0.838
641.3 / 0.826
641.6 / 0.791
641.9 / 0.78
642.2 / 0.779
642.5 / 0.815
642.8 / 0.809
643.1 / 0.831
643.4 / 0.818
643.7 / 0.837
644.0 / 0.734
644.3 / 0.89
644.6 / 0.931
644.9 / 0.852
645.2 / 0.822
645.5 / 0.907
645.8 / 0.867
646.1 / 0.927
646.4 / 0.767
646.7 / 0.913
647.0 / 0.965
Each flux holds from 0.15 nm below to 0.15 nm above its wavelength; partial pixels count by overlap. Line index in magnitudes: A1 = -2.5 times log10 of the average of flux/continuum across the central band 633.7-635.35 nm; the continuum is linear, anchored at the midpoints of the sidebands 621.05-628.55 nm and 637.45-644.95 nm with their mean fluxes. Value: -0.223 mag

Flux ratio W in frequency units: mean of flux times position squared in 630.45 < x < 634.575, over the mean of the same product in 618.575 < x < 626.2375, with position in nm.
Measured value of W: 1.8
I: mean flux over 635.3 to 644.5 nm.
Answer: 0.741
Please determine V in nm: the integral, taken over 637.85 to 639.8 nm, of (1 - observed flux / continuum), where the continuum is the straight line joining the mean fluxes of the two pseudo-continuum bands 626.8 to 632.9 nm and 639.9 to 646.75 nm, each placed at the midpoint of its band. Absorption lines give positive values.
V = 0.28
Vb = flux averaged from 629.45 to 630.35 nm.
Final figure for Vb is 0.553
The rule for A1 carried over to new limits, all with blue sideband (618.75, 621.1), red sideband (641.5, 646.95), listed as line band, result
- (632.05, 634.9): -0.11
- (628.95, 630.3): 0.08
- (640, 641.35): -0.03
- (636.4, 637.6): 0.03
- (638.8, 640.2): 0.11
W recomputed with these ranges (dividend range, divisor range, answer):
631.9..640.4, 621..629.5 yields 1.68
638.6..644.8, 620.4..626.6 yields 2.06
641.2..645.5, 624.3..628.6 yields 1.90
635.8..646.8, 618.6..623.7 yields 2.09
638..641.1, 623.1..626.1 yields 1.83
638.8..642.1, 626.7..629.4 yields 1.55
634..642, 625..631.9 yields 1.41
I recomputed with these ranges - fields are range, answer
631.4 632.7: 0.676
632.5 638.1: 0.719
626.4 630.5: 0.517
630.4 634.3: 0.682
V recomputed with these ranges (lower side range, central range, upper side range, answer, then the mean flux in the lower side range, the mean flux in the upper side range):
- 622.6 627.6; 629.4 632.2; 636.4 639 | -0.46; 0.417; 0.653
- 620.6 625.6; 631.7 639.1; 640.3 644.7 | -0.48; 0.388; 0.818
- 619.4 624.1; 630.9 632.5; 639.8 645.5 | -0.18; 0.391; 0.817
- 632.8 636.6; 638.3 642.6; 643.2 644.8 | 0.32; 0.735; 0.842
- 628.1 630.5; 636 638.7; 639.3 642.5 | 0.15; 0.543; 0.78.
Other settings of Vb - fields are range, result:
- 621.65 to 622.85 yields 0.351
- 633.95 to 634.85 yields 0.761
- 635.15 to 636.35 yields 0.723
